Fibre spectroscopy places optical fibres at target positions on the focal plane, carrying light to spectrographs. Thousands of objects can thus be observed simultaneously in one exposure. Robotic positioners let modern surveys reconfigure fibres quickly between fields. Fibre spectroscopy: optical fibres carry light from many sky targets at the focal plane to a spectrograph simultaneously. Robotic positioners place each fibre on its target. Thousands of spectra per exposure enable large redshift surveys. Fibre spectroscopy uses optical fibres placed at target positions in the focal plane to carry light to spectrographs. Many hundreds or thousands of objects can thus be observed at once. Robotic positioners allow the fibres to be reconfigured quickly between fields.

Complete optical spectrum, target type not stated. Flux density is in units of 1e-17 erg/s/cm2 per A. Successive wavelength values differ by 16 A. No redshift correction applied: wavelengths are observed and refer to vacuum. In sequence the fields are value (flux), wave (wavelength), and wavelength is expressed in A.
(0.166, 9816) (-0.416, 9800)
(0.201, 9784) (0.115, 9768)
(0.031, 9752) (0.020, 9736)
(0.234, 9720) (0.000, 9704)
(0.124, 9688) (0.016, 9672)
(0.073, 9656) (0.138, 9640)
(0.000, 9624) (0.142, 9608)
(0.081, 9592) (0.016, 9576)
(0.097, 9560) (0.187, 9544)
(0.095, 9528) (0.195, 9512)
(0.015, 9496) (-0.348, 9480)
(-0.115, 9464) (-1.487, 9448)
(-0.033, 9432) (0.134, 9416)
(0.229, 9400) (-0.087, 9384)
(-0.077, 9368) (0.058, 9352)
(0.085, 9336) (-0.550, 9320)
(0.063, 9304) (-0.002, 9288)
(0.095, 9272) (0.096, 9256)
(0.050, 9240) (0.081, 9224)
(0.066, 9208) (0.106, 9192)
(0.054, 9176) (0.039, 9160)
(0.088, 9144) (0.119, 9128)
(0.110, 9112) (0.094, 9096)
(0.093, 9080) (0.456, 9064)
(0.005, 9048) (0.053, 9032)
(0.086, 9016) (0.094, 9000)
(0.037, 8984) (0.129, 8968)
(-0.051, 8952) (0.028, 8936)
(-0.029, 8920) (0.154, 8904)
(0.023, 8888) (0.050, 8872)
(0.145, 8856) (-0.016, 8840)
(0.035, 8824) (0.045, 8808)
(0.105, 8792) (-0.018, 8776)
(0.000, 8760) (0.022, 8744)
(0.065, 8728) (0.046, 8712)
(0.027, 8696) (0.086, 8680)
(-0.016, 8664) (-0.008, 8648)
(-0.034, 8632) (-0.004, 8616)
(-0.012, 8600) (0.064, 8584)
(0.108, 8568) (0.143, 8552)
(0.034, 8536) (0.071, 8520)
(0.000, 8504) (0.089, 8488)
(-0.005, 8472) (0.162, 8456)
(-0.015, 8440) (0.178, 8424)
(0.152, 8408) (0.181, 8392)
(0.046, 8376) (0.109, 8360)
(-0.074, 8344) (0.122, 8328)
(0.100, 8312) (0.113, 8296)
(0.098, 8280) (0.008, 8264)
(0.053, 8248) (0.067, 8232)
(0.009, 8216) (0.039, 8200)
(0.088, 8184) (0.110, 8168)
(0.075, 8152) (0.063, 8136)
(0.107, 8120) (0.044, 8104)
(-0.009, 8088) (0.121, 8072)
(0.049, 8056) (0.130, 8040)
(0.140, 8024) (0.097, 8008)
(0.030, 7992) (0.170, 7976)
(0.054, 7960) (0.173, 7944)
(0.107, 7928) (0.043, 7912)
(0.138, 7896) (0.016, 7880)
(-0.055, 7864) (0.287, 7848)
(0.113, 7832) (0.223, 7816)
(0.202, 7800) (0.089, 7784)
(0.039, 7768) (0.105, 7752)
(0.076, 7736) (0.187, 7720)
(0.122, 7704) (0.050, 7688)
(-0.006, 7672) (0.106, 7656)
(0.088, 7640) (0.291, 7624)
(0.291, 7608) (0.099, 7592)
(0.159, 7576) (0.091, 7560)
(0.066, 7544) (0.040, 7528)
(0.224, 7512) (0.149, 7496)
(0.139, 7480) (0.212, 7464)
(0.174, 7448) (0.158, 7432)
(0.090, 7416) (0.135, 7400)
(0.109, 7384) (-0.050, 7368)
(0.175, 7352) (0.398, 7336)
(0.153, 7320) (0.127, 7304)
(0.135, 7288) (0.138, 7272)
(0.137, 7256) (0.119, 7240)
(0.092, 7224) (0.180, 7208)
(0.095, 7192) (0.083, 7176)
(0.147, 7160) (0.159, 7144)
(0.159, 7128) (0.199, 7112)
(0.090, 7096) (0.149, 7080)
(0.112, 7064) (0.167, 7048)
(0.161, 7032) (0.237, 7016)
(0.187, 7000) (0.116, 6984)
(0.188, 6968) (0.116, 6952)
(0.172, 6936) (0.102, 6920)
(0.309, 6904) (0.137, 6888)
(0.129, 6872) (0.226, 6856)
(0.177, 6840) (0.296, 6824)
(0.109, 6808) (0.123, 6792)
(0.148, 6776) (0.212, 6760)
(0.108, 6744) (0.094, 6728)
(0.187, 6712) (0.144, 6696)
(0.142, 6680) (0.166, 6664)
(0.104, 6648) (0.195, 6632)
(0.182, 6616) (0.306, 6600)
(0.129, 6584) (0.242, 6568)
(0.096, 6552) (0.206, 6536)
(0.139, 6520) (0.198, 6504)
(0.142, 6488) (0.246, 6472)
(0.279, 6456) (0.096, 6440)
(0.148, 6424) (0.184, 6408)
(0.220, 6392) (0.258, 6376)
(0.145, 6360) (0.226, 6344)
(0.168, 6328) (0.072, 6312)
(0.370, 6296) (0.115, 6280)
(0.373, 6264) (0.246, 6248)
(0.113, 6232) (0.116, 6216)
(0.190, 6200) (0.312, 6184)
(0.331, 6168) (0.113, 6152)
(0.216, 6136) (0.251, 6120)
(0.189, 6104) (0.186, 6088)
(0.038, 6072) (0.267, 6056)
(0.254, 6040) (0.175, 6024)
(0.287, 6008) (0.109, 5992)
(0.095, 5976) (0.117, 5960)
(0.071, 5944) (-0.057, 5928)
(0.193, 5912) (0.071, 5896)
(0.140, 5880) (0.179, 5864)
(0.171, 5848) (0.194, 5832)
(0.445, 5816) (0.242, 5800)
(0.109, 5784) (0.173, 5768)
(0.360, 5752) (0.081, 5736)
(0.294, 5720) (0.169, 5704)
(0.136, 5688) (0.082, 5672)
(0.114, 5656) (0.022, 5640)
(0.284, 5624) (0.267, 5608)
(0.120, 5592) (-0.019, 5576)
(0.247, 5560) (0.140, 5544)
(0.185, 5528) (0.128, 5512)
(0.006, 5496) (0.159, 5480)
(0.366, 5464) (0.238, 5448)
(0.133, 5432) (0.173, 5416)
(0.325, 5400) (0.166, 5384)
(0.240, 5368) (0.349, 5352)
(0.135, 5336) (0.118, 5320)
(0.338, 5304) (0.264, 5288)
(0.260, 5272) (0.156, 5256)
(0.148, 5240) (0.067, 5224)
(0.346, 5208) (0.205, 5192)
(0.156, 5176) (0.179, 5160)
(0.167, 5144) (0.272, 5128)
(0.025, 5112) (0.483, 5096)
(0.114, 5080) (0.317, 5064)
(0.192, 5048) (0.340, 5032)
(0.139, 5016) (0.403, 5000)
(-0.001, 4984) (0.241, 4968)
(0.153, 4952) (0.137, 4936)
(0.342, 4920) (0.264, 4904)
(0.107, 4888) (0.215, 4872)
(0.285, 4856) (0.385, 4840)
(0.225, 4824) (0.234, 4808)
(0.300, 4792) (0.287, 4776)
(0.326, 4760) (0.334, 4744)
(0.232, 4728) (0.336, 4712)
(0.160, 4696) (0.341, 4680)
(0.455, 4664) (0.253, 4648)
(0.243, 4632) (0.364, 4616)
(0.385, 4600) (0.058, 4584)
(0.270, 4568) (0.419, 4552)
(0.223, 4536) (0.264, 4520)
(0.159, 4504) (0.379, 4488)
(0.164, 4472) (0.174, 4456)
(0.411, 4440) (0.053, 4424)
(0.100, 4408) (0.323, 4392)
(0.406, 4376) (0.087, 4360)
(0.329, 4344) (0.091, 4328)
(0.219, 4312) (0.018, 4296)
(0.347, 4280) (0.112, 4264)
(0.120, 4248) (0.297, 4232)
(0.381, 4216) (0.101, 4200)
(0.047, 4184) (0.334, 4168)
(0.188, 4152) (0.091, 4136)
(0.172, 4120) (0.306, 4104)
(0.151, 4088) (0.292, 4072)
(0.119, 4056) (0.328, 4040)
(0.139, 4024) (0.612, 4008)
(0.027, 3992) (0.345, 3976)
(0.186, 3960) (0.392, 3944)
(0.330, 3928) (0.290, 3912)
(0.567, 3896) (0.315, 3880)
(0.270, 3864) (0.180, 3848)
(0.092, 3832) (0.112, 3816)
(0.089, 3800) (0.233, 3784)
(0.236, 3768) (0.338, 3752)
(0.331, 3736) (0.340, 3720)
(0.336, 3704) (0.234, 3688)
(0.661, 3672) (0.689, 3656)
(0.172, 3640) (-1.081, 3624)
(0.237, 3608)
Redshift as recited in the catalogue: 1.432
